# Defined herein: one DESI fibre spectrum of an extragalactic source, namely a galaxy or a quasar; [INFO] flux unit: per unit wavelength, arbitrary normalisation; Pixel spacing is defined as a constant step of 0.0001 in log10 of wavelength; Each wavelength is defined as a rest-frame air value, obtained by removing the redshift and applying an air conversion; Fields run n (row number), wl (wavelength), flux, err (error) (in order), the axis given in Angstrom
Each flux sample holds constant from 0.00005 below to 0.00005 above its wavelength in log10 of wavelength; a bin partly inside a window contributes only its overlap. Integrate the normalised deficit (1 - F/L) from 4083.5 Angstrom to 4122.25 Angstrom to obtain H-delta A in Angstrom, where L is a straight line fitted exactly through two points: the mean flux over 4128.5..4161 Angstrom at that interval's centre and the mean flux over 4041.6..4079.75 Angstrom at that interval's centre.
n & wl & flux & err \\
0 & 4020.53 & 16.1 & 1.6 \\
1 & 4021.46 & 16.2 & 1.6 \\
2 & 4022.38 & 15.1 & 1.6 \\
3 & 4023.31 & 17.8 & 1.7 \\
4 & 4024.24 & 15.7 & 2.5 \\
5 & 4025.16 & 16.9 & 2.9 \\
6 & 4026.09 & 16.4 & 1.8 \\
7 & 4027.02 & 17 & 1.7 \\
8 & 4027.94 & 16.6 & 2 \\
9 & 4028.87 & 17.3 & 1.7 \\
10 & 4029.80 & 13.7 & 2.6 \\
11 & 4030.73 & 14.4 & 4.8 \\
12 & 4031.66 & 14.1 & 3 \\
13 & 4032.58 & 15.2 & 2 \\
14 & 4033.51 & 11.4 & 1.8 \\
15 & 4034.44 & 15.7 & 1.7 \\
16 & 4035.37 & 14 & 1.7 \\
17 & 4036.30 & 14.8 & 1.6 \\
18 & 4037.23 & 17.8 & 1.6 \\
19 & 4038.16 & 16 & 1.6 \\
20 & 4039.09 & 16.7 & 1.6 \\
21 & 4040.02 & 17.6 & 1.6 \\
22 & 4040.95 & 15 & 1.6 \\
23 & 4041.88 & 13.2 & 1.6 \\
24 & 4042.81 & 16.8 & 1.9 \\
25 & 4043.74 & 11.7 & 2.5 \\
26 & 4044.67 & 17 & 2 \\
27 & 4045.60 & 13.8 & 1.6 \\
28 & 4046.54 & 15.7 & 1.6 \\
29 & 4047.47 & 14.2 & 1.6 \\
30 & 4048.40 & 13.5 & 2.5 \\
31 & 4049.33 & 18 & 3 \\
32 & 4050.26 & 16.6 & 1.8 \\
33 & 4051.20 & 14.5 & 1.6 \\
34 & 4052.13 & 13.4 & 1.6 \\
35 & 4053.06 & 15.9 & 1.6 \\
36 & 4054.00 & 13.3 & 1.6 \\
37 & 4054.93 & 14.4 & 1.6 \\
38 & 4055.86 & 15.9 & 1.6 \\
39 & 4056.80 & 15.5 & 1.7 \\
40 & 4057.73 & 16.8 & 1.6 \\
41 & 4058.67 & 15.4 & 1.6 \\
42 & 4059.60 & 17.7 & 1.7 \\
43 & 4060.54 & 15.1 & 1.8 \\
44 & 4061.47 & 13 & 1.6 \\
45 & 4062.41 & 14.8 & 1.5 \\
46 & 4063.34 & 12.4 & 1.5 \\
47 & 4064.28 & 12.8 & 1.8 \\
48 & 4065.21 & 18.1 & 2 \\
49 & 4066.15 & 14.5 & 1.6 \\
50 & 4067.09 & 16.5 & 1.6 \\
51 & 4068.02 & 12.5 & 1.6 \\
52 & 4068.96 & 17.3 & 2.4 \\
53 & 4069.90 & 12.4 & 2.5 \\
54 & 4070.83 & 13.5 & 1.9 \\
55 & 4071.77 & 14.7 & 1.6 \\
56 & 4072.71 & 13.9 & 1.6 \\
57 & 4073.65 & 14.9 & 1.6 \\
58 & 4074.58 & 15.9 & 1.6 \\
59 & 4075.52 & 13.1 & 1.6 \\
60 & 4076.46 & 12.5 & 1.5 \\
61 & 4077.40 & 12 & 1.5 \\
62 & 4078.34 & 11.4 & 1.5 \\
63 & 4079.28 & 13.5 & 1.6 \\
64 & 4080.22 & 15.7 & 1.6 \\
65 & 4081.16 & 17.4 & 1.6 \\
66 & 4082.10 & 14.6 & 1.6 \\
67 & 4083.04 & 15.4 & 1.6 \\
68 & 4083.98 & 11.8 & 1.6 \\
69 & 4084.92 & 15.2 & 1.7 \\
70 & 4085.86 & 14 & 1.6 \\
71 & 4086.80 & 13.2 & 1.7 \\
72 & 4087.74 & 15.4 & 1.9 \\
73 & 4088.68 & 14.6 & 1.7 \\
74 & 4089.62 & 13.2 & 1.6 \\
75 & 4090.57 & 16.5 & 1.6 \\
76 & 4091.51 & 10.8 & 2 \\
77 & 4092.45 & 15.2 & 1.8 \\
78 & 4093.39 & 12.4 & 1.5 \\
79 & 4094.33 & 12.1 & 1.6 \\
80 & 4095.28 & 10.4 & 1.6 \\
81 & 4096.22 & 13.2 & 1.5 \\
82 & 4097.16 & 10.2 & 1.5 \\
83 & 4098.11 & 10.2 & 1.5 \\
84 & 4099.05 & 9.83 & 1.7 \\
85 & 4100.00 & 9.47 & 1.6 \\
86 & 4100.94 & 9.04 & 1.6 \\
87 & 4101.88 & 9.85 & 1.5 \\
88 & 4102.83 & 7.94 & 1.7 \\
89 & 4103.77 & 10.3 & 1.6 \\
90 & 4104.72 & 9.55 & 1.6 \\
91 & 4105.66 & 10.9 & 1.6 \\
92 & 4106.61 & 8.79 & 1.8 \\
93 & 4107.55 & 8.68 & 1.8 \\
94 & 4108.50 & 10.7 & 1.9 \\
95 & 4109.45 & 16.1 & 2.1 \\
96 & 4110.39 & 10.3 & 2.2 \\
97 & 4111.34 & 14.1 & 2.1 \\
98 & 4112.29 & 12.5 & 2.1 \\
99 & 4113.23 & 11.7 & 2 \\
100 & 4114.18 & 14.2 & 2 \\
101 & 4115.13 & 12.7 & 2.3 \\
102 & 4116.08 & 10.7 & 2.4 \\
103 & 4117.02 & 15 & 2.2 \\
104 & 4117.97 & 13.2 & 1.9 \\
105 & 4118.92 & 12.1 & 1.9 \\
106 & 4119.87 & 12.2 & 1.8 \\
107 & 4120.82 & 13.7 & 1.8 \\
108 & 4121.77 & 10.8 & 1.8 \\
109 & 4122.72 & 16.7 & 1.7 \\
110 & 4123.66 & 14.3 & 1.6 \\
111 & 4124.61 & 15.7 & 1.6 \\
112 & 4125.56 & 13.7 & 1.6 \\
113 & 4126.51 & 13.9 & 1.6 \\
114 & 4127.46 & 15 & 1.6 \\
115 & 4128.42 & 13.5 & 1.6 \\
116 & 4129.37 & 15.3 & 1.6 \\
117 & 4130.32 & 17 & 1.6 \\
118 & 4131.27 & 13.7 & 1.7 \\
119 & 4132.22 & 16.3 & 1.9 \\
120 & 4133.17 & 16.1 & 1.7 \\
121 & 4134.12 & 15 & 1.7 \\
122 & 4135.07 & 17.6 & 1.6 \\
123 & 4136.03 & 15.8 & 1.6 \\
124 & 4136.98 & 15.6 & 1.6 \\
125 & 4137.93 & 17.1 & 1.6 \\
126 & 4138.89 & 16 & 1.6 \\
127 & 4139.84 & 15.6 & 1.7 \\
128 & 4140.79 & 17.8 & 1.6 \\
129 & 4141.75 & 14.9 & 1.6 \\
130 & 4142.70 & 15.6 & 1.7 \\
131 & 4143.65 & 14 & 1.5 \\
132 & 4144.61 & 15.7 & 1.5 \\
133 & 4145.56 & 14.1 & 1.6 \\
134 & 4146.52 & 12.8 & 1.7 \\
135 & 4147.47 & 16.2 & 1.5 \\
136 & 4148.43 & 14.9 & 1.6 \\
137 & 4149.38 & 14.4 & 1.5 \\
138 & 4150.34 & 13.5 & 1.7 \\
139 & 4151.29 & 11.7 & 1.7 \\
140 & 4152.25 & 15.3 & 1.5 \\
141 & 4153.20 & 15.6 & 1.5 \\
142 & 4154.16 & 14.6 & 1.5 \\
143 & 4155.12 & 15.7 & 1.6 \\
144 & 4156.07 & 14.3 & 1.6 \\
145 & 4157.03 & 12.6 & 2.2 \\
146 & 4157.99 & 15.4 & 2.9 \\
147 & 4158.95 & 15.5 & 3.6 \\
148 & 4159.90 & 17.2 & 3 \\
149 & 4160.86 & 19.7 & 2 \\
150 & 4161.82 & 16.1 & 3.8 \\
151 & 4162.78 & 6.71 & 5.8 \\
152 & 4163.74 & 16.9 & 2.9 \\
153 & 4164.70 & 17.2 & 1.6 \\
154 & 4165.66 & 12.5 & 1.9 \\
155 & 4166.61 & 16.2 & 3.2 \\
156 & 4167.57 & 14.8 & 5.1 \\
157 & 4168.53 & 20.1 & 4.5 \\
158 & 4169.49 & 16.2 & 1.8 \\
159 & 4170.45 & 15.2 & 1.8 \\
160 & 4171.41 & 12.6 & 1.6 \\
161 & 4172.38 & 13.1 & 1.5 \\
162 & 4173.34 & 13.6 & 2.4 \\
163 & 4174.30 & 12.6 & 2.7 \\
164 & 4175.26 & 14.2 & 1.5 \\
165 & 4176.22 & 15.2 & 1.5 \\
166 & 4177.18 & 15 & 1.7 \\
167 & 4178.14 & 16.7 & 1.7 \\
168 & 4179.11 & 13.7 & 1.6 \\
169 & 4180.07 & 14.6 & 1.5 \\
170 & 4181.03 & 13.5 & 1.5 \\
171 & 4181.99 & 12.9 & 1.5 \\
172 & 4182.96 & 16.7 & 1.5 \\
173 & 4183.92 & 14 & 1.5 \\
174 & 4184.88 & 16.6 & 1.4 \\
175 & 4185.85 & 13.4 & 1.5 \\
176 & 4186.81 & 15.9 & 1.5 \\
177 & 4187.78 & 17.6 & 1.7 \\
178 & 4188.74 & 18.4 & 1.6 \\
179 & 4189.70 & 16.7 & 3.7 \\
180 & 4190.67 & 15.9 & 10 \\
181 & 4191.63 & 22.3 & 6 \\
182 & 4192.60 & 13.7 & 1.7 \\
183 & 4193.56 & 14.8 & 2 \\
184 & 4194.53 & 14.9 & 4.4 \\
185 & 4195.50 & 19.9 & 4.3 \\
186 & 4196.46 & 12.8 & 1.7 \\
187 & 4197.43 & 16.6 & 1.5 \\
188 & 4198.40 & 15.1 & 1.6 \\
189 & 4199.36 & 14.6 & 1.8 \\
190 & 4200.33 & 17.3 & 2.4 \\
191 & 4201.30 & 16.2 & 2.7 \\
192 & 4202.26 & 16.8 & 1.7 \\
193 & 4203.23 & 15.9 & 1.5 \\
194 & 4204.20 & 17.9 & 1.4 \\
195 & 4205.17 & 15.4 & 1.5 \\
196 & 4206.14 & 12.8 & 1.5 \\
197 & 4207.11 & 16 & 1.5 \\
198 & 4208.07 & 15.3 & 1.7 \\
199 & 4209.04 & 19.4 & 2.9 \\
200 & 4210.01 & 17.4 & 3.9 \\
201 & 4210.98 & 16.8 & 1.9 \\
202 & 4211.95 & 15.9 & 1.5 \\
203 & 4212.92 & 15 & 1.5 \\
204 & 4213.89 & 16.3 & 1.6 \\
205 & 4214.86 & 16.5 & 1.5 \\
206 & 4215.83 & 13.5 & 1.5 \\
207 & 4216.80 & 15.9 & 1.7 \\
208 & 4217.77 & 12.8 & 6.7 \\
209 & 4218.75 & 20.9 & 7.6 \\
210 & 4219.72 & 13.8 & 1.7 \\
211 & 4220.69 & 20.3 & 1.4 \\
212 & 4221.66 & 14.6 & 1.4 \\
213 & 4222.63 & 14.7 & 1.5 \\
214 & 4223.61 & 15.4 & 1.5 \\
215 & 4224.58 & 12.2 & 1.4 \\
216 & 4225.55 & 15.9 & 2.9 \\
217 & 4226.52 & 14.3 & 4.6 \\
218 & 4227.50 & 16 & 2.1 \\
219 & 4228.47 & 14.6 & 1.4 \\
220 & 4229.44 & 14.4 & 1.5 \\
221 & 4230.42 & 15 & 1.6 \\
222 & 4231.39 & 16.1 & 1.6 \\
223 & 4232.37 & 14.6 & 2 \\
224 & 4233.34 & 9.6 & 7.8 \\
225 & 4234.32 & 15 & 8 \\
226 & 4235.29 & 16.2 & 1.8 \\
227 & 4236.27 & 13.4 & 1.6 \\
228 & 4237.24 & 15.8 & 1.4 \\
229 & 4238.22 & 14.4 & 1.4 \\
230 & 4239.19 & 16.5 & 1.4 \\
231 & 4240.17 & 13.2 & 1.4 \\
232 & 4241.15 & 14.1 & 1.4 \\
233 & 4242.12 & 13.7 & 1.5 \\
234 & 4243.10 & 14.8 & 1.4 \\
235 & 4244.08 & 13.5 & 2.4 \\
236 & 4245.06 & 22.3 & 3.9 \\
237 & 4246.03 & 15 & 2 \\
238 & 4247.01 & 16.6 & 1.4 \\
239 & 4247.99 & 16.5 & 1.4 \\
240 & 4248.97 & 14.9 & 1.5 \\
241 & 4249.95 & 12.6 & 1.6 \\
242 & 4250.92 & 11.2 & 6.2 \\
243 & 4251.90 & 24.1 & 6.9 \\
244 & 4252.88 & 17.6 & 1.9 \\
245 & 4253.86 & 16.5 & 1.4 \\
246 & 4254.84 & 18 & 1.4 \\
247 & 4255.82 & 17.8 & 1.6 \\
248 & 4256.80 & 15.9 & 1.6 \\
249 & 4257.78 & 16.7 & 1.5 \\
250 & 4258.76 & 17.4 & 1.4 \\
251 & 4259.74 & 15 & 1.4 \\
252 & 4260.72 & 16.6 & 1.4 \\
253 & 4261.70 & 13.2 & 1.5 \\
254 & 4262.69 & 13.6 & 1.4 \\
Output 7.6 Angstrom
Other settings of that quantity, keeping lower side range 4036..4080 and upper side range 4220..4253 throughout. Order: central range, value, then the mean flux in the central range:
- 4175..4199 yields -0.8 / 15.7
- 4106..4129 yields 3.1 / 12.9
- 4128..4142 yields -0.8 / 15.8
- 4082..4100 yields 2.4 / 12.9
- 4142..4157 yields 0.5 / 14.5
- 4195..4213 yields -1.2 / 16.2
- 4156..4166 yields 0.1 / 15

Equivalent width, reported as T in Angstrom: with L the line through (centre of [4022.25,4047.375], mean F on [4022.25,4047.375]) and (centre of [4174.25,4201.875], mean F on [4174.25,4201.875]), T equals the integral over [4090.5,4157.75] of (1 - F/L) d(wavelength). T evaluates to 9.25 Angstrom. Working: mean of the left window 15.4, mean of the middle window 13.4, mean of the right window 15.6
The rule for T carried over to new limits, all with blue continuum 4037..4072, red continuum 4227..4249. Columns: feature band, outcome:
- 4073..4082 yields 0.6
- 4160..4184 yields 0.3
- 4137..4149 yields -0.3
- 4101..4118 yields 4.1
